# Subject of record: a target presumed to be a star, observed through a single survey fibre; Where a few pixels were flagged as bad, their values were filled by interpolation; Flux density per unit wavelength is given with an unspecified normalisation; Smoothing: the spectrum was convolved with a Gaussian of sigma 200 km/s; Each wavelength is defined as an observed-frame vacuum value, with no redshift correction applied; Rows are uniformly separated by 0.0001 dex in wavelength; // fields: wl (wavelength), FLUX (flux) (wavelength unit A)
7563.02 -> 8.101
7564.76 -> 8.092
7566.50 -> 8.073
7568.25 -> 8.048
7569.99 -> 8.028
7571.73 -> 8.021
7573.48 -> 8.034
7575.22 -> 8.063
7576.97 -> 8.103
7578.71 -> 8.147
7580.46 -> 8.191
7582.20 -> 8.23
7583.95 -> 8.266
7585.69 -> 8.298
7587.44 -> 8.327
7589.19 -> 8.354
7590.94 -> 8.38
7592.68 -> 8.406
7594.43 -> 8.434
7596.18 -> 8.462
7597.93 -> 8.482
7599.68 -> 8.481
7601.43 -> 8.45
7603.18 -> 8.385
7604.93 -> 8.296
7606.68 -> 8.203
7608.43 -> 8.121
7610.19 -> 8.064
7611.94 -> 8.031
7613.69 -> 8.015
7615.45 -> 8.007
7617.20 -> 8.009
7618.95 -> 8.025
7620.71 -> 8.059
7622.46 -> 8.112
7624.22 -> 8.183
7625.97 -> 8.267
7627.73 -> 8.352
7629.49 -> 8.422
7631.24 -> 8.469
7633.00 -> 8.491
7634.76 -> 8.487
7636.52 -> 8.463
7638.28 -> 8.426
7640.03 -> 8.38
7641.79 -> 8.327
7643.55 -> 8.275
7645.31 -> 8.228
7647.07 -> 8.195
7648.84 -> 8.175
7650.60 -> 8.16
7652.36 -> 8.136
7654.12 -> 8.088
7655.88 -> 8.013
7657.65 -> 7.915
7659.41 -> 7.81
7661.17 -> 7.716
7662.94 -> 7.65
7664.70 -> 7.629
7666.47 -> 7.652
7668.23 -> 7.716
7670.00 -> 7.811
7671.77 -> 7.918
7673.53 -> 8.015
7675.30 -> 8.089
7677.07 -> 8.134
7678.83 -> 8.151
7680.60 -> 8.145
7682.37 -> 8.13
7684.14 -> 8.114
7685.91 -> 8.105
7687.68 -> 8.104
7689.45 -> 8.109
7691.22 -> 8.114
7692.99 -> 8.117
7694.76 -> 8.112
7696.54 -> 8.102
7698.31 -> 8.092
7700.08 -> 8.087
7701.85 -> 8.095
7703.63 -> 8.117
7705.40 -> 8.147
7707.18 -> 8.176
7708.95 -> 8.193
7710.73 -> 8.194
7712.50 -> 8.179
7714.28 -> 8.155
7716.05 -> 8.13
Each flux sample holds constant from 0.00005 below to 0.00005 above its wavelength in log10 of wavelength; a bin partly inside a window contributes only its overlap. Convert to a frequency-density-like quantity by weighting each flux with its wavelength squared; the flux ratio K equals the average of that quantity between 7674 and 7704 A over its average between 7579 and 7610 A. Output 1.00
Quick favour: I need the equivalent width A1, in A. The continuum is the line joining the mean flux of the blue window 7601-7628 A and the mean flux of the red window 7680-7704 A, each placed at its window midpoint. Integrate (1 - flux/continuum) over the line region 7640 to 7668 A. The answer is 0.4 A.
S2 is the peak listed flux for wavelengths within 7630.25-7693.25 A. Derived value 8.491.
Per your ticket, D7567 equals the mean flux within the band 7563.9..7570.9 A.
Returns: 8.06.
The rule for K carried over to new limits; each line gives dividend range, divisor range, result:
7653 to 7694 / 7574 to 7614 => 0.98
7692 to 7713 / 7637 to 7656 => 1.00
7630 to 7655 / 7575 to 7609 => 1.01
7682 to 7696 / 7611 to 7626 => 1.02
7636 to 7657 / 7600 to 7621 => 1.02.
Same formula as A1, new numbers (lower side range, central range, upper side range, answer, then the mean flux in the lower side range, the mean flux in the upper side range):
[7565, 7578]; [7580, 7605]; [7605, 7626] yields -0.9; 8.05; 8.09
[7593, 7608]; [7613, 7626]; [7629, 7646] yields 0.5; 8.39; 8.4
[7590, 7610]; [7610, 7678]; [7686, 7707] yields 1.2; 8.36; 8.11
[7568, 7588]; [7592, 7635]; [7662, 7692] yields -1.0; 8.15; 7.97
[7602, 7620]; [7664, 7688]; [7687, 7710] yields 0.4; 8.12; 8.12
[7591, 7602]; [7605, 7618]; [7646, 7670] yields 0.4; 8.45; 7.91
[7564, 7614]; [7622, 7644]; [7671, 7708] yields -0.5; 8.23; 8.1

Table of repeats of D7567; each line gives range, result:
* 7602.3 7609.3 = 8.26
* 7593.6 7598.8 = 8.46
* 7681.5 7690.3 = 8.11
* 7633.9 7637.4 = 8.47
